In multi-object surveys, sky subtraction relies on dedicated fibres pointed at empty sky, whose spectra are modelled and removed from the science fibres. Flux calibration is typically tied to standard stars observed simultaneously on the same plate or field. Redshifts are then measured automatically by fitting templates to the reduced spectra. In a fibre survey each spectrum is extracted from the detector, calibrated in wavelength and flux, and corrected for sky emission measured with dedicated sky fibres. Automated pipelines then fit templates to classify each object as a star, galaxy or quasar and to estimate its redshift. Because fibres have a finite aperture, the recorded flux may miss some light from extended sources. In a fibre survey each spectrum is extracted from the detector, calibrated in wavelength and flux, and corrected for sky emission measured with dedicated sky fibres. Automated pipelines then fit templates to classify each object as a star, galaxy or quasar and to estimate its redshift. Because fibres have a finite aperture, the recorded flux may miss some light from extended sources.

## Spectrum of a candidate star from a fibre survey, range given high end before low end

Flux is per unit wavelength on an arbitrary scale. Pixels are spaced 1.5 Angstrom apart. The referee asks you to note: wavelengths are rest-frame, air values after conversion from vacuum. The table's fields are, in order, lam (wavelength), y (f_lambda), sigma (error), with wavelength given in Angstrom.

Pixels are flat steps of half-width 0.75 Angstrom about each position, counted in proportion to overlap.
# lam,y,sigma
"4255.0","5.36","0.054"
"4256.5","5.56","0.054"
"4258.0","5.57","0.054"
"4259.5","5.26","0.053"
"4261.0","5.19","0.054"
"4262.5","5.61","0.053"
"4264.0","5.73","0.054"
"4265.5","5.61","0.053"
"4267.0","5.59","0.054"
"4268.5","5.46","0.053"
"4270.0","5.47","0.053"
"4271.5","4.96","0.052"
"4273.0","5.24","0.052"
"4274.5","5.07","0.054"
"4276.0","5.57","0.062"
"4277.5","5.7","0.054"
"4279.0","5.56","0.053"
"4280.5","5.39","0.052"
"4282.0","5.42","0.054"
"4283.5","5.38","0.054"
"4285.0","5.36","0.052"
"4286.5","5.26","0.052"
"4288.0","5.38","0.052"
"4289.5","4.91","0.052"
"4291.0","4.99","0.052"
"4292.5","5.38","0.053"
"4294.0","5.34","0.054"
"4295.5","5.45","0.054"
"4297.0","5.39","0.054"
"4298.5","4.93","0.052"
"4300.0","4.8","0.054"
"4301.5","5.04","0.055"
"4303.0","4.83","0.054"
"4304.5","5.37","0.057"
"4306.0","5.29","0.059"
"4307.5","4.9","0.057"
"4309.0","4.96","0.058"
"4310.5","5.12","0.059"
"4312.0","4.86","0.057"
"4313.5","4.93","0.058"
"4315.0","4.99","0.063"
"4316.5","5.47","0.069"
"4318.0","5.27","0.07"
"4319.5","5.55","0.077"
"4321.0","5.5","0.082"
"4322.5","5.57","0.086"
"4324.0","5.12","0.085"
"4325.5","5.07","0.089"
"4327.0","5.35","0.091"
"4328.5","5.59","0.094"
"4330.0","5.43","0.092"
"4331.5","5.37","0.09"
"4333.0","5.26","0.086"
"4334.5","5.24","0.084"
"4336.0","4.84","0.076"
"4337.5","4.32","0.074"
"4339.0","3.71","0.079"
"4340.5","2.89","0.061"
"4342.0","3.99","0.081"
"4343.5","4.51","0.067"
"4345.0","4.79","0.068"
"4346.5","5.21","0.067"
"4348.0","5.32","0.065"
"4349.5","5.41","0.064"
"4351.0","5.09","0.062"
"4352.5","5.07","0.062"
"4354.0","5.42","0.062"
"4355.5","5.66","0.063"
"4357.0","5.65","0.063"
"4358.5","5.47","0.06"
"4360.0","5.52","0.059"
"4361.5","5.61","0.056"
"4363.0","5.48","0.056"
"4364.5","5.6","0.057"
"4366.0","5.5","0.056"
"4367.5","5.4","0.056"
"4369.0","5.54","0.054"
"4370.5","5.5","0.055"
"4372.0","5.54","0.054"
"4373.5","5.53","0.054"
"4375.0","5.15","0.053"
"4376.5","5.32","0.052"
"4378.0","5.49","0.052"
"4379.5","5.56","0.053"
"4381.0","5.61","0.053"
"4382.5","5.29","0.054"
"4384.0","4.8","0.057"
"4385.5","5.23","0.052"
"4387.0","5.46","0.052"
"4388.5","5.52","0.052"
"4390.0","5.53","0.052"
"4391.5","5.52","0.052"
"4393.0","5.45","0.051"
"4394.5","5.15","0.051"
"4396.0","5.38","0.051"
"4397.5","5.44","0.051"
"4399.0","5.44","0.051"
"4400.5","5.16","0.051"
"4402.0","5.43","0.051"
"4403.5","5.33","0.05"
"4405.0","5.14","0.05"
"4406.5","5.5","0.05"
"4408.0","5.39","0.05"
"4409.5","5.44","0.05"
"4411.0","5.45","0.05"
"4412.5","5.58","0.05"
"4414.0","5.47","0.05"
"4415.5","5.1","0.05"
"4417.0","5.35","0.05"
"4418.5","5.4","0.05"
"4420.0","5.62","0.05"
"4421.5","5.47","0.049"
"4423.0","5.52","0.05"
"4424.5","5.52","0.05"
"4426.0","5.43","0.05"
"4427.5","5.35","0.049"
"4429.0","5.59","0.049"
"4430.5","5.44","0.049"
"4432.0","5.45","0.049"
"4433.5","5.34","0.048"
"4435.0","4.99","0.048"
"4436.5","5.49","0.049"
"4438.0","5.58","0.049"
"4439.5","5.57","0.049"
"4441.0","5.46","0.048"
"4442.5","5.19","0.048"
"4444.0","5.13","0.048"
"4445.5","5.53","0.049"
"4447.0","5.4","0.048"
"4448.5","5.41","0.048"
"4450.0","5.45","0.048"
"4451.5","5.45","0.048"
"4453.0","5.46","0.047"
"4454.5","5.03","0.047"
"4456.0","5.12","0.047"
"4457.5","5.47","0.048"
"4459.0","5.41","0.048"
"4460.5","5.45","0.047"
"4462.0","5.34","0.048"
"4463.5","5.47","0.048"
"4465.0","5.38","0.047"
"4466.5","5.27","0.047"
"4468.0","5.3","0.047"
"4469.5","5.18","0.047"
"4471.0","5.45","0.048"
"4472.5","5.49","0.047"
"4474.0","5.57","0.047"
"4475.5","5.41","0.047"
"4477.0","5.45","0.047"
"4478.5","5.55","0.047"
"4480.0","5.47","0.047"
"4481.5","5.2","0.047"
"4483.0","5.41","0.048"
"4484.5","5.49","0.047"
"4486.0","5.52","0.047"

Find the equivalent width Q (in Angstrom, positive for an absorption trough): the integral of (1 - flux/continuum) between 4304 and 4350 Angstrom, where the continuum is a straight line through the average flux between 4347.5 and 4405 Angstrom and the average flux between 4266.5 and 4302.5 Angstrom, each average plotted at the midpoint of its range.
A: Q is 2.9 Angstrom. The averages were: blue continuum 5.29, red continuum 5.41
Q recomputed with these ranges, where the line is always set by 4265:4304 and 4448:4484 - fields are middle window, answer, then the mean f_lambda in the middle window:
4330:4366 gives 1.9 Angstrom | 5.04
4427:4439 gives -0.1 Angstrom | 5.41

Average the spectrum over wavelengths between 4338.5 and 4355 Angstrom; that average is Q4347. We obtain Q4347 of 4.7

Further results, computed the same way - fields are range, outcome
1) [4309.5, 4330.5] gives 5.27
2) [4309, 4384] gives 5.19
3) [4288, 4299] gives 5.22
